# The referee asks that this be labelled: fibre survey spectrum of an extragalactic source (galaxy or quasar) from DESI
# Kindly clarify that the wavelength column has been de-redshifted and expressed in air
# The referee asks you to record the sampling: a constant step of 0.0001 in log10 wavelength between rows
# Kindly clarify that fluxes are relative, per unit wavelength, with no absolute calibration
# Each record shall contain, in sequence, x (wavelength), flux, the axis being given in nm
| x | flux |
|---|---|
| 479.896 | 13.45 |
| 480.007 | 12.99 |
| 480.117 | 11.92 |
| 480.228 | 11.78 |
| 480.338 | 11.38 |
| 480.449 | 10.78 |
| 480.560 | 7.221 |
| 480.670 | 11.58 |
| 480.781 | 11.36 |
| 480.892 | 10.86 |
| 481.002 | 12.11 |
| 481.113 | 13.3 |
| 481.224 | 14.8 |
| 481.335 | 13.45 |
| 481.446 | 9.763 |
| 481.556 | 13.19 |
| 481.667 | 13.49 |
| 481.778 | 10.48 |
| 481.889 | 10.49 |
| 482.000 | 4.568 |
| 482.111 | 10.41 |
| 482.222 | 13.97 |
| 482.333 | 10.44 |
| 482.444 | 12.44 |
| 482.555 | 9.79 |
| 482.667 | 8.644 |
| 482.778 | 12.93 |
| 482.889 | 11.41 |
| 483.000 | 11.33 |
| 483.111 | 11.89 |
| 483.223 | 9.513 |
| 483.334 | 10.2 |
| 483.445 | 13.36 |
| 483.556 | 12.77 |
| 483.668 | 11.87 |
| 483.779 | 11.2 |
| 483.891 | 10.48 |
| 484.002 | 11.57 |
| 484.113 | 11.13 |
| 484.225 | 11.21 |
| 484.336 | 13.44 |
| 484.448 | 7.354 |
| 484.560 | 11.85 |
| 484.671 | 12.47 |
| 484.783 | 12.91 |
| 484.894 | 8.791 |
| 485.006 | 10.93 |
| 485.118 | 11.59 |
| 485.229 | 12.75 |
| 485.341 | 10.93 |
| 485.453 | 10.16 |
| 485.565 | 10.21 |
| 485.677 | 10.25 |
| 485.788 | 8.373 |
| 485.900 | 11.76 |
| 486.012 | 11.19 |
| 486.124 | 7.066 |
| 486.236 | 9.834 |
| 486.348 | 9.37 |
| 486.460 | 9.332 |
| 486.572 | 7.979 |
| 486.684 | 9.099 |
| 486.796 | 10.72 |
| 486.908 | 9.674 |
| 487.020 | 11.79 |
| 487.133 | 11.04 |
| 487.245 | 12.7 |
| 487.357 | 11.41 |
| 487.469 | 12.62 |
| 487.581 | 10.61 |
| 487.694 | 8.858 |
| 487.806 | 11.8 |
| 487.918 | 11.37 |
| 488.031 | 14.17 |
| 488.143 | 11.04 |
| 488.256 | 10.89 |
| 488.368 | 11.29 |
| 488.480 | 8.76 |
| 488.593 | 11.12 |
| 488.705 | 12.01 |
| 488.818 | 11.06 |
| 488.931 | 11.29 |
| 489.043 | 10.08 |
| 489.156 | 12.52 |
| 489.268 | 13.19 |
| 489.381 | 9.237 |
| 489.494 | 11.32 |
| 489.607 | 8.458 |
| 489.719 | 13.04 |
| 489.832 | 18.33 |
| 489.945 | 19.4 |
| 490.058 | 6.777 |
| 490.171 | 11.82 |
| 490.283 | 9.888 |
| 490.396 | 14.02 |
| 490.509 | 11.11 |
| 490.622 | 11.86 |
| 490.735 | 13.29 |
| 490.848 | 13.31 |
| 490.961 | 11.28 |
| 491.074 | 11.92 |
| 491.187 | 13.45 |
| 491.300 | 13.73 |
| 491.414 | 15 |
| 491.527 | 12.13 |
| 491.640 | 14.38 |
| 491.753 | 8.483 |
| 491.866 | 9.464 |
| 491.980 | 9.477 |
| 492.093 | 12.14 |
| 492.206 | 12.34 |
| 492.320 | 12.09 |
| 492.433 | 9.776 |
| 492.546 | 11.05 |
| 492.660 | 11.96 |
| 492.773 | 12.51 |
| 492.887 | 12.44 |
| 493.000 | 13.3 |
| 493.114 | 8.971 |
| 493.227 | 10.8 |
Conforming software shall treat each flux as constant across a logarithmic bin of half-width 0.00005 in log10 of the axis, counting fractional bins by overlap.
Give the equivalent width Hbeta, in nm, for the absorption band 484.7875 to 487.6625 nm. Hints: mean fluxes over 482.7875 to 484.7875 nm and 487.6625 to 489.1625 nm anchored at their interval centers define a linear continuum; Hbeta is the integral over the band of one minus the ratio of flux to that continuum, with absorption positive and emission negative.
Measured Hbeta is 0.22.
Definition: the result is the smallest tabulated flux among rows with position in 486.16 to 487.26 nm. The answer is 7.979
